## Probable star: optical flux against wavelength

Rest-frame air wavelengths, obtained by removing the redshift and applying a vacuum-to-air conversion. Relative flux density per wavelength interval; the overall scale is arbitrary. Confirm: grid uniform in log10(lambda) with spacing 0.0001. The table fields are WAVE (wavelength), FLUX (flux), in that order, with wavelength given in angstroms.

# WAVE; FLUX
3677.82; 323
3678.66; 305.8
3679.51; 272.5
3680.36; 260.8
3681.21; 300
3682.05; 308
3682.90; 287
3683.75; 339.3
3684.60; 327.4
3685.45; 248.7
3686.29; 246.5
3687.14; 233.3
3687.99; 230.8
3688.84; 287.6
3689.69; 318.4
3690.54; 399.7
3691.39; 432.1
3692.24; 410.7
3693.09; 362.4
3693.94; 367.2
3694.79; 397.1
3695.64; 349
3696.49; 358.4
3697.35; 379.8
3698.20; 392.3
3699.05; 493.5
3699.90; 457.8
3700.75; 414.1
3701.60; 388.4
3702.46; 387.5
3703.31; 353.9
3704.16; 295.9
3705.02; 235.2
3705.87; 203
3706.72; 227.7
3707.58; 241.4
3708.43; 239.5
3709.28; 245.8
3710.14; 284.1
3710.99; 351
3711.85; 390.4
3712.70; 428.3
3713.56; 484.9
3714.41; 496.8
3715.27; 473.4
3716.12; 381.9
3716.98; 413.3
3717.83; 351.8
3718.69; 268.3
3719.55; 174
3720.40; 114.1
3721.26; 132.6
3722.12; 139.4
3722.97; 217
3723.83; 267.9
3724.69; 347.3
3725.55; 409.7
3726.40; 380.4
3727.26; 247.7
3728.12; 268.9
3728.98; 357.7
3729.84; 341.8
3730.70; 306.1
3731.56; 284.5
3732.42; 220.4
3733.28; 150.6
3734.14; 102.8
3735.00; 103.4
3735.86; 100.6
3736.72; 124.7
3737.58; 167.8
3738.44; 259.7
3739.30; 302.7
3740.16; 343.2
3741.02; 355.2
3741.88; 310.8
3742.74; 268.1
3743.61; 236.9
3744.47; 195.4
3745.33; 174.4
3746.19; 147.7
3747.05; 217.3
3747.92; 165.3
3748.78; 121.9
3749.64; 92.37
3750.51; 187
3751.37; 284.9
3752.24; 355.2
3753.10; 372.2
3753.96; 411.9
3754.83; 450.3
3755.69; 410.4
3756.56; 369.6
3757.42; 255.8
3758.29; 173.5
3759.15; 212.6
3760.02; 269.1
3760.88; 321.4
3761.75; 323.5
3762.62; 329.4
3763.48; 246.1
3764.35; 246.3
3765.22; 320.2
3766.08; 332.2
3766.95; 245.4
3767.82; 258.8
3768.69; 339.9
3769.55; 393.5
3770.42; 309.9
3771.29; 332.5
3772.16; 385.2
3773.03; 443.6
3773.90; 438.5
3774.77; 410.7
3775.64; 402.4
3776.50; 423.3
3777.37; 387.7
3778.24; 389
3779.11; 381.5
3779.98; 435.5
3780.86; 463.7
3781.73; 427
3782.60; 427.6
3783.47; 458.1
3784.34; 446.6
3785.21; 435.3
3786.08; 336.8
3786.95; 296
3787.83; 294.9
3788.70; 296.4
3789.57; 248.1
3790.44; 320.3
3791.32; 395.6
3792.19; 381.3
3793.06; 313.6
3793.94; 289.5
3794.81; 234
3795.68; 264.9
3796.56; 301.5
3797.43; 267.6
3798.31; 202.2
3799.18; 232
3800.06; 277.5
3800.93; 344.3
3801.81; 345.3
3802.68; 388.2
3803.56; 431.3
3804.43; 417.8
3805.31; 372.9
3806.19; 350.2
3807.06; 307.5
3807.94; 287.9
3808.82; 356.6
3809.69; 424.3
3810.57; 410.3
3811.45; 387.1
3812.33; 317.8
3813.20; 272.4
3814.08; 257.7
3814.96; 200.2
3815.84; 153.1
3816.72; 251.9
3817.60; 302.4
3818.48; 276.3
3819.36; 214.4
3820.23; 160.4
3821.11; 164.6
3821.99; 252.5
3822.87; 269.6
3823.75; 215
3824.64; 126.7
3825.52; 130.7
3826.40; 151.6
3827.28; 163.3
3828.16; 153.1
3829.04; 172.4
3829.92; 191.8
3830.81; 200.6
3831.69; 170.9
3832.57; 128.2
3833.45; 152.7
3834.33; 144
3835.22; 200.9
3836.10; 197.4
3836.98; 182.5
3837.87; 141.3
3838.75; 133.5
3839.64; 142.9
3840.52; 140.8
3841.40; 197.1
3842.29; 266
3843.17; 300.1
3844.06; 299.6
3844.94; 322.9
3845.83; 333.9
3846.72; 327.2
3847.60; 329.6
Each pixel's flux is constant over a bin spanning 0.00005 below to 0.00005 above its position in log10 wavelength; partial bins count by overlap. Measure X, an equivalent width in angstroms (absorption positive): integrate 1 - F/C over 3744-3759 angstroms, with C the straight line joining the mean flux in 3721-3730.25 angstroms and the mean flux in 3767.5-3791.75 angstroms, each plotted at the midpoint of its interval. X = 3.4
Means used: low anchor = 285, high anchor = 378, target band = 257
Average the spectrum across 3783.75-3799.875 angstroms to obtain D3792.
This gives 310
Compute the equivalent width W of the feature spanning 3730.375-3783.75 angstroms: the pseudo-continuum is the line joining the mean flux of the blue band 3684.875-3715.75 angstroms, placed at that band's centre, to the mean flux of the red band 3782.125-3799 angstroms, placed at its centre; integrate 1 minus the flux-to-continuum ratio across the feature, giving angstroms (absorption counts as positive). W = 5.9 angstroms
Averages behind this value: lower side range 347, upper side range 326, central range 296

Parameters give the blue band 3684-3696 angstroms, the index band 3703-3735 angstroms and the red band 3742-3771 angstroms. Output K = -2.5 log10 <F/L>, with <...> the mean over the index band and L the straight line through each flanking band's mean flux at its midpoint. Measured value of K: 0.06 mag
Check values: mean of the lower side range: 330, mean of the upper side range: 275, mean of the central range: 290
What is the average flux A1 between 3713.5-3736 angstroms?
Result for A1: 278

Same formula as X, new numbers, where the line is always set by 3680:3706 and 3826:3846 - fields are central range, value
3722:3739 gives 3.37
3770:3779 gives -4.78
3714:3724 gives 0.89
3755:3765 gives -0.77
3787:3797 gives -2.73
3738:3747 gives 0.99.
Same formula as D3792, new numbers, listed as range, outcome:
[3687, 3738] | 307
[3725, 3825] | 300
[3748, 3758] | 295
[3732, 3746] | 213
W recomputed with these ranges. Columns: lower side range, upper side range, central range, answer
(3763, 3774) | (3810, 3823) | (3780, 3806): -4.4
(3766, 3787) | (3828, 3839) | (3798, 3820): -4.1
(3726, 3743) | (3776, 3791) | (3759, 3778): 0.3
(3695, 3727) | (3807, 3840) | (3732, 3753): 6.1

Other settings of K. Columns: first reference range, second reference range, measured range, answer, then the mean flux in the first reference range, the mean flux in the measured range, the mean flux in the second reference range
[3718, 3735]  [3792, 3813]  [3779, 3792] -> -0.22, 247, 377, 328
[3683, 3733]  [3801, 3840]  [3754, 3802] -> -0.23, 323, 338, 243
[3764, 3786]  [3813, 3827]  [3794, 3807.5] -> -0.13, 381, 315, 211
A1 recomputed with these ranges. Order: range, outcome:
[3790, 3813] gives 331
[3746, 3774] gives 295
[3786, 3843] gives 254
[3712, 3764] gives 274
